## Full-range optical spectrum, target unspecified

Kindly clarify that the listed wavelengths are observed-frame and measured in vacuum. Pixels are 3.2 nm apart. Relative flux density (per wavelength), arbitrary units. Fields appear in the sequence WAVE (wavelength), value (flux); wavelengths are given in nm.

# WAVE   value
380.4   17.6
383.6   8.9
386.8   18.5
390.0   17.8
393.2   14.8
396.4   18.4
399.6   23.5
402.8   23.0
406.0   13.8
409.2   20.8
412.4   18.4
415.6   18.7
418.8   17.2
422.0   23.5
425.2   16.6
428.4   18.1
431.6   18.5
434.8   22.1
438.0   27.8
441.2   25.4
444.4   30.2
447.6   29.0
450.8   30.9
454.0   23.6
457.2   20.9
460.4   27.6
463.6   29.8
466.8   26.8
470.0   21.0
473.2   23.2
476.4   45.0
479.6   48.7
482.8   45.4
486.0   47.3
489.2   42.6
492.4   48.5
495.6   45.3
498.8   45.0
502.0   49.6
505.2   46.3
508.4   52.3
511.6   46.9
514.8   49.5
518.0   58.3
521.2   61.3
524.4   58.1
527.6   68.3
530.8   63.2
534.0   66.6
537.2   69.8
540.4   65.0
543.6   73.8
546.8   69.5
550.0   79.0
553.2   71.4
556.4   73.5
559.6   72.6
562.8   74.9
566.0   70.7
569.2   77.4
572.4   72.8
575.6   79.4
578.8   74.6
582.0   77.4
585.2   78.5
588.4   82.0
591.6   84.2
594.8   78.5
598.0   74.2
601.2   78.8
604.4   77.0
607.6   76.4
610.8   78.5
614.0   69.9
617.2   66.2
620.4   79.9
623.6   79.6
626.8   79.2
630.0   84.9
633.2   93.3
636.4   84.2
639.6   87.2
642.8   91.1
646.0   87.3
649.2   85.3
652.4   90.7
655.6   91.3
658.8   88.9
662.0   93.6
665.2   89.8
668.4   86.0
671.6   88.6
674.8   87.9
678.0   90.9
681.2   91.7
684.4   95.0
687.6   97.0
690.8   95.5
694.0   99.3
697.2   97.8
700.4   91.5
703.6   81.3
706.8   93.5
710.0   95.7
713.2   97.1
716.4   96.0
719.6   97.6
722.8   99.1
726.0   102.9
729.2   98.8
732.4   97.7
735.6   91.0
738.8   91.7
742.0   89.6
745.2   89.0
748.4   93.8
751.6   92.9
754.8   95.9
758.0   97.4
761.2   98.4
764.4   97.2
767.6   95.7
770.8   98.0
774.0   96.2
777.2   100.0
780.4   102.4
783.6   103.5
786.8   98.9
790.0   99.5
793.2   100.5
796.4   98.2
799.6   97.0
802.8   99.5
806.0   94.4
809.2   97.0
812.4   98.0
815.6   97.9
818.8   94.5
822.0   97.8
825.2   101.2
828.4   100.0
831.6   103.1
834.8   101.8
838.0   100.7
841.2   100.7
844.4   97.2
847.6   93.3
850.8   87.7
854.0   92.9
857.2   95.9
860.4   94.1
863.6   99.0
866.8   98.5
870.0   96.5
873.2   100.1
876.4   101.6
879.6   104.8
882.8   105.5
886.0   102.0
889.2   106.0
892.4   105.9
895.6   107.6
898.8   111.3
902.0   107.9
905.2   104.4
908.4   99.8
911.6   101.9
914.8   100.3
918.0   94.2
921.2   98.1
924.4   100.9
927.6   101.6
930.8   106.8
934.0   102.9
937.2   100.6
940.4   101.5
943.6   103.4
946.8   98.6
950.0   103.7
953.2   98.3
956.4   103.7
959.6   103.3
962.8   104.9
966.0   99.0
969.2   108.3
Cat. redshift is 0.192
